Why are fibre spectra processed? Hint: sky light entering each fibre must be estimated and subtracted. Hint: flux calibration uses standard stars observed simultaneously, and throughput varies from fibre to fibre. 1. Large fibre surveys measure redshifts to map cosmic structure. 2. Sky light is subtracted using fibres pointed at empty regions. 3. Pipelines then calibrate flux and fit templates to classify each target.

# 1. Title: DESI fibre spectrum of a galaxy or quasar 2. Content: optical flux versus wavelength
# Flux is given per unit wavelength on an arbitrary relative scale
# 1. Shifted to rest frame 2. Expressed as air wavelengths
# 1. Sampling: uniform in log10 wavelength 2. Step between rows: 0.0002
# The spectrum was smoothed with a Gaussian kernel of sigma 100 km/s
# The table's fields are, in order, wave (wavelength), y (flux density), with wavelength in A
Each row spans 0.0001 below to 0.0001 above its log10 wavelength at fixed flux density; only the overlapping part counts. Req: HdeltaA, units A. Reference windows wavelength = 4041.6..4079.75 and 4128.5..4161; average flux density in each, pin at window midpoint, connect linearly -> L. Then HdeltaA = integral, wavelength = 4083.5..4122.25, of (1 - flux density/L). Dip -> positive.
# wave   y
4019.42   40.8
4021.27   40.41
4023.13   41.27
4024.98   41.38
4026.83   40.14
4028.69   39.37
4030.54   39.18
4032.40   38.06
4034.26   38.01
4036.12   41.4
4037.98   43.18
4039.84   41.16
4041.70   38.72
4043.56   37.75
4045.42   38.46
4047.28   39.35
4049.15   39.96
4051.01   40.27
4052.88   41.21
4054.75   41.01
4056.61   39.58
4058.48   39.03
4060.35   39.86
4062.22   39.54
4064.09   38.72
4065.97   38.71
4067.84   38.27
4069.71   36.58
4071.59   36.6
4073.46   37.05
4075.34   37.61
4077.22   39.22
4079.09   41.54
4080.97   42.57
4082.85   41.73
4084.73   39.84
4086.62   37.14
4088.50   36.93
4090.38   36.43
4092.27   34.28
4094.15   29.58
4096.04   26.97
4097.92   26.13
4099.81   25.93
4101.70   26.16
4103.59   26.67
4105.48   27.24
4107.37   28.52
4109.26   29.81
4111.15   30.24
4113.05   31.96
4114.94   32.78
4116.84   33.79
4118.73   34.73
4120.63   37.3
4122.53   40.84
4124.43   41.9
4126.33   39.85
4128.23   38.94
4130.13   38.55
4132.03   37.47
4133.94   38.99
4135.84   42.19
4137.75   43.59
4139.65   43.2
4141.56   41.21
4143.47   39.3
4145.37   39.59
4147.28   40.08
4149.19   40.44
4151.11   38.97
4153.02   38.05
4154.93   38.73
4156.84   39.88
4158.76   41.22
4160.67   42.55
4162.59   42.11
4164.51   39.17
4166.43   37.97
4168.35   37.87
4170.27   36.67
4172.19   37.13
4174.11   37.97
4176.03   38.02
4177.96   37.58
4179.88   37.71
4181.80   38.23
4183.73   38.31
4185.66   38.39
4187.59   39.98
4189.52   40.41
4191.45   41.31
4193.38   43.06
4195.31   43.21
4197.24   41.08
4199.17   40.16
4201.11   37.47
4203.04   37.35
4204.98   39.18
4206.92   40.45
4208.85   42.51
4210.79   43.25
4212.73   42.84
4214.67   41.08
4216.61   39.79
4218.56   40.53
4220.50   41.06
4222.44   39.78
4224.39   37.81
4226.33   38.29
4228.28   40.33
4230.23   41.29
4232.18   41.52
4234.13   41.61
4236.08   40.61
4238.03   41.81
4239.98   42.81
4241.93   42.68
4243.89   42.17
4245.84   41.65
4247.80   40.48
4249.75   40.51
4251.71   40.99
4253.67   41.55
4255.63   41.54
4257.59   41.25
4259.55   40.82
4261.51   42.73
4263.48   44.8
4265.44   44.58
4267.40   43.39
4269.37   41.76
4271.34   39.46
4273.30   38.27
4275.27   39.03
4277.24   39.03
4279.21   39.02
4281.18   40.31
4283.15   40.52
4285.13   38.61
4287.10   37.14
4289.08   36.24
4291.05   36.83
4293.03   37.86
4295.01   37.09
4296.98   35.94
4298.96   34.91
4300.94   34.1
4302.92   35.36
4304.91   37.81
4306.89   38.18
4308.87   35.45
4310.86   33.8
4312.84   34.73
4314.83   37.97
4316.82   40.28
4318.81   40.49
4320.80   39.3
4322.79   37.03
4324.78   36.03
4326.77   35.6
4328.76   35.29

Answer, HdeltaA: 7.6 A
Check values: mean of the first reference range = 39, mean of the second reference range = 40.2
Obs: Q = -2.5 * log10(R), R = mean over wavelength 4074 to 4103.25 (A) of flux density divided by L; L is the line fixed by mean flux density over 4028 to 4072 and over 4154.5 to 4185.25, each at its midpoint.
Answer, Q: 0.13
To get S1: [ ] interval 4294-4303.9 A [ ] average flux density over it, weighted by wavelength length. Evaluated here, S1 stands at 35.5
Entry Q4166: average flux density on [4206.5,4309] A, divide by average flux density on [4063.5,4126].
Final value 1.2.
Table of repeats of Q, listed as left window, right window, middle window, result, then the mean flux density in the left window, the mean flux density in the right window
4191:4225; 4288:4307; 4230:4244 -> -0.07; 40.7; 36.4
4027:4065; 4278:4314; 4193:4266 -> -0.10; 39.7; 36.9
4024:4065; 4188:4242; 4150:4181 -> 0.05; 39.8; 40.8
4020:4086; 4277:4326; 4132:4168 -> -0.04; 39.6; 37.3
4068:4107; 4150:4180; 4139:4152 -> -0.07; 34.3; 38.9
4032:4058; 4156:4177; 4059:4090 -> 0.02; 39.9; 39.1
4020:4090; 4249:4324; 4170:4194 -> 0.01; 39.5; 38.9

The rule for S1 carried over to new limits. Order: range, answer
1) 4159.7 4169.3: 39.9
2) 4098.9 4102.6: 26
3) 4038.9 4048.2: 39.1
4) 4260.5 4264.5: 43.7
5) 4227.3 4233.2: 41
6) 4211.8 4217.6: 41.2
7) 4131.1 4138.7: 40.5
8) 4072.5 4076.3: 37.3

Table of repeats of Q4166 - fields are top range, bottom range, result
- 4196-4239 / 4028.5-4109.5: 1.10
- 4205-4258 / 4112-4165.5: 1.05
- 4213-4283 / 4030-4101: 1.09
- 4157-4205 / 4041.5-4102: 1.06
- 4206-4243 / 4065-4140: 1.15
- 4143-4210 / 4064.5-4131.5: 1.13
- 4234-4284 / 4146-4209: 1.05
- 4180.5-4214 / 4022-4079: 1.03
